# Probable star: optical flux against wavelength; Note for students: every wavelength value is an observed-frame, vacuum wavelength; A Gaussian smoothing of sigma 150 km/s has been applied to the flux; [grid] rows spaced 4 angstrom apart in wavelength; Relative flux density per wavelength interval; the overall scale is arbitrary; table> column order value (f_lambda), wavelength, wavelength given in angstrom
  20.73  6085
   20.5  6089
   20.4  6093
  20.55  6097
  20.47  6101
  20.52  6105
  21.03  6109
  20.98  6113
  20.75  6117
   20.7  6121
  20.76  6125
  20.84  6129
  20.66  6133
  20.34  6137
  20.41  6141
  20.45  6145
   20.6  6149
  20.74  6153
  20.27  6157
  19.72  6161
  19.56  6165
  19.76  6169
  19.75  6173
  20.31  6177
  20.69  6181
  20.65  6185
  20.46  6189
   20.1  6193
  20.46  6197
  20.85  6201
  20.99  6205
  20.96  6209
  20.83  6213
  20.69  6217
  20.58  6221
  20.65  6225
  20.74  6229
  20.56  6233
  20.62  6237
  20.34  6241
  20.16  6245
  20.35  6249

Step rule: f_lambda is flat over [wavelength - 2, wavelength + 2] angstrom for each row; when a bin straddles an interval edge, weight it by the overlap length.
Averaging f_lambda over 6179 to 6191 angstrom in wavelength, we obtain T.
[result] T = 20.6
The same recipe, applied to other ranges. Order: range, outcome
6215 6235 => 20.6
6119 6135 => 20.7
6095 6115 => 20.7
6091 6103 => 20.5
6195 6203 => 20.7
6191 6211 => 20.7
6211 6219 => 20.8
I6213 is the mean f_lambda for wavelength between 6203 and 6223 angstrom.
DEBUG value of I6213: 20.8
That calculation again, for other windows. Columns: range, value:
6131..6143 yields 20.5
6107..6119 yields 20.9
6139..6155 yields 20.6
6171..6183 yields 20.2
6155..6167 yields 19.8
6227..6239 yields 20.6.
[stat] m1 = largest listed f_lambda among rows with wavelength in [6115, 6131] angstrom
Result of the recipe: 20.84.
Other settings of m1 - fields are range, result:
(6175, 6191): 20.69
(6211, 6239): 20.83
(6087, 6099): 20.55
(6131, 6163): 20.74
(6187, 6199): 20.46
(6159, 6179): 20.31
